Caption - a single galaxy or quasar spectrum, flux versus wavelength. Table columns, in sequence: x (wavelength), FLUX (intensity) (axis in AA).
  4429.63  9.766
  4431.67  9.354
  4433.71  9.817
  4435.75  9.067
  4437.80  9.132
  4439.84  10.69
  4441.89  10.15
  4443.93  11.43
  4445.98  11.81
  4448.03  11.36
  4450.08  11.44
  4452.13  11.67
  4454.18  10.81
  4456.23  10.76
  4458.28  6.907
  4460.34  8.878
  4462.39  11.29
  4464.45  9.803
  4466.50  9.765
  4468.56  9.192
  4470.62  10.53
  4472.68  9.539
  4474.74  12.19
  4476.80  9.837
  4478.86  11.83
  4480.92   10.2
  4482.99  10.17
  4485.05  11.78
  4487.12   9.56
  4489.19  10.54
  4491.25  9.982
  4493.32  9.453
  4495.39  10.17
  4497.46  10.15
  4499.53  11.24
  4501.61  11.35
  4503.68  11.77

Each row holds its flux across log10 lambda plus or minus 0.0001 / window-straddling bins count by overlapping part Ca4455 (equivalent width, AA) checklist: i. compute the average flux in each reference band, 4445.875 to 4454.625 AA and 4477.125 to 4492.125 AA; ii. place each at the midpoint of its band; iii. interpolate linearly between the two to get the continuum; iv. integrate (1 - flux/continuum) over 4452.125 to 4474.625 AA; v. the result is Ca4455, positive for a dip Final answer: 2.33 AA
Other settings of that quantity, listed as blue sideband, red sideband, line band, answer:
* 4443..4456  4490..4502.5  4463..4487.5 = 0.9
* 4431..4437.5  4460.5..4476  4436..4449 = -1.4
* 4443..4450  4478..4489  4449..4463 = 1.3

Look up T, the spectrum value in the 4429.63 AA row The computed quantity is 9.766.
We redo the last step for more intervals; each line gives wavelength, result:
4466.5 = 9.765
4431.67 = 9.354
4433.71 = 9.817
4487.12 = 9.56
